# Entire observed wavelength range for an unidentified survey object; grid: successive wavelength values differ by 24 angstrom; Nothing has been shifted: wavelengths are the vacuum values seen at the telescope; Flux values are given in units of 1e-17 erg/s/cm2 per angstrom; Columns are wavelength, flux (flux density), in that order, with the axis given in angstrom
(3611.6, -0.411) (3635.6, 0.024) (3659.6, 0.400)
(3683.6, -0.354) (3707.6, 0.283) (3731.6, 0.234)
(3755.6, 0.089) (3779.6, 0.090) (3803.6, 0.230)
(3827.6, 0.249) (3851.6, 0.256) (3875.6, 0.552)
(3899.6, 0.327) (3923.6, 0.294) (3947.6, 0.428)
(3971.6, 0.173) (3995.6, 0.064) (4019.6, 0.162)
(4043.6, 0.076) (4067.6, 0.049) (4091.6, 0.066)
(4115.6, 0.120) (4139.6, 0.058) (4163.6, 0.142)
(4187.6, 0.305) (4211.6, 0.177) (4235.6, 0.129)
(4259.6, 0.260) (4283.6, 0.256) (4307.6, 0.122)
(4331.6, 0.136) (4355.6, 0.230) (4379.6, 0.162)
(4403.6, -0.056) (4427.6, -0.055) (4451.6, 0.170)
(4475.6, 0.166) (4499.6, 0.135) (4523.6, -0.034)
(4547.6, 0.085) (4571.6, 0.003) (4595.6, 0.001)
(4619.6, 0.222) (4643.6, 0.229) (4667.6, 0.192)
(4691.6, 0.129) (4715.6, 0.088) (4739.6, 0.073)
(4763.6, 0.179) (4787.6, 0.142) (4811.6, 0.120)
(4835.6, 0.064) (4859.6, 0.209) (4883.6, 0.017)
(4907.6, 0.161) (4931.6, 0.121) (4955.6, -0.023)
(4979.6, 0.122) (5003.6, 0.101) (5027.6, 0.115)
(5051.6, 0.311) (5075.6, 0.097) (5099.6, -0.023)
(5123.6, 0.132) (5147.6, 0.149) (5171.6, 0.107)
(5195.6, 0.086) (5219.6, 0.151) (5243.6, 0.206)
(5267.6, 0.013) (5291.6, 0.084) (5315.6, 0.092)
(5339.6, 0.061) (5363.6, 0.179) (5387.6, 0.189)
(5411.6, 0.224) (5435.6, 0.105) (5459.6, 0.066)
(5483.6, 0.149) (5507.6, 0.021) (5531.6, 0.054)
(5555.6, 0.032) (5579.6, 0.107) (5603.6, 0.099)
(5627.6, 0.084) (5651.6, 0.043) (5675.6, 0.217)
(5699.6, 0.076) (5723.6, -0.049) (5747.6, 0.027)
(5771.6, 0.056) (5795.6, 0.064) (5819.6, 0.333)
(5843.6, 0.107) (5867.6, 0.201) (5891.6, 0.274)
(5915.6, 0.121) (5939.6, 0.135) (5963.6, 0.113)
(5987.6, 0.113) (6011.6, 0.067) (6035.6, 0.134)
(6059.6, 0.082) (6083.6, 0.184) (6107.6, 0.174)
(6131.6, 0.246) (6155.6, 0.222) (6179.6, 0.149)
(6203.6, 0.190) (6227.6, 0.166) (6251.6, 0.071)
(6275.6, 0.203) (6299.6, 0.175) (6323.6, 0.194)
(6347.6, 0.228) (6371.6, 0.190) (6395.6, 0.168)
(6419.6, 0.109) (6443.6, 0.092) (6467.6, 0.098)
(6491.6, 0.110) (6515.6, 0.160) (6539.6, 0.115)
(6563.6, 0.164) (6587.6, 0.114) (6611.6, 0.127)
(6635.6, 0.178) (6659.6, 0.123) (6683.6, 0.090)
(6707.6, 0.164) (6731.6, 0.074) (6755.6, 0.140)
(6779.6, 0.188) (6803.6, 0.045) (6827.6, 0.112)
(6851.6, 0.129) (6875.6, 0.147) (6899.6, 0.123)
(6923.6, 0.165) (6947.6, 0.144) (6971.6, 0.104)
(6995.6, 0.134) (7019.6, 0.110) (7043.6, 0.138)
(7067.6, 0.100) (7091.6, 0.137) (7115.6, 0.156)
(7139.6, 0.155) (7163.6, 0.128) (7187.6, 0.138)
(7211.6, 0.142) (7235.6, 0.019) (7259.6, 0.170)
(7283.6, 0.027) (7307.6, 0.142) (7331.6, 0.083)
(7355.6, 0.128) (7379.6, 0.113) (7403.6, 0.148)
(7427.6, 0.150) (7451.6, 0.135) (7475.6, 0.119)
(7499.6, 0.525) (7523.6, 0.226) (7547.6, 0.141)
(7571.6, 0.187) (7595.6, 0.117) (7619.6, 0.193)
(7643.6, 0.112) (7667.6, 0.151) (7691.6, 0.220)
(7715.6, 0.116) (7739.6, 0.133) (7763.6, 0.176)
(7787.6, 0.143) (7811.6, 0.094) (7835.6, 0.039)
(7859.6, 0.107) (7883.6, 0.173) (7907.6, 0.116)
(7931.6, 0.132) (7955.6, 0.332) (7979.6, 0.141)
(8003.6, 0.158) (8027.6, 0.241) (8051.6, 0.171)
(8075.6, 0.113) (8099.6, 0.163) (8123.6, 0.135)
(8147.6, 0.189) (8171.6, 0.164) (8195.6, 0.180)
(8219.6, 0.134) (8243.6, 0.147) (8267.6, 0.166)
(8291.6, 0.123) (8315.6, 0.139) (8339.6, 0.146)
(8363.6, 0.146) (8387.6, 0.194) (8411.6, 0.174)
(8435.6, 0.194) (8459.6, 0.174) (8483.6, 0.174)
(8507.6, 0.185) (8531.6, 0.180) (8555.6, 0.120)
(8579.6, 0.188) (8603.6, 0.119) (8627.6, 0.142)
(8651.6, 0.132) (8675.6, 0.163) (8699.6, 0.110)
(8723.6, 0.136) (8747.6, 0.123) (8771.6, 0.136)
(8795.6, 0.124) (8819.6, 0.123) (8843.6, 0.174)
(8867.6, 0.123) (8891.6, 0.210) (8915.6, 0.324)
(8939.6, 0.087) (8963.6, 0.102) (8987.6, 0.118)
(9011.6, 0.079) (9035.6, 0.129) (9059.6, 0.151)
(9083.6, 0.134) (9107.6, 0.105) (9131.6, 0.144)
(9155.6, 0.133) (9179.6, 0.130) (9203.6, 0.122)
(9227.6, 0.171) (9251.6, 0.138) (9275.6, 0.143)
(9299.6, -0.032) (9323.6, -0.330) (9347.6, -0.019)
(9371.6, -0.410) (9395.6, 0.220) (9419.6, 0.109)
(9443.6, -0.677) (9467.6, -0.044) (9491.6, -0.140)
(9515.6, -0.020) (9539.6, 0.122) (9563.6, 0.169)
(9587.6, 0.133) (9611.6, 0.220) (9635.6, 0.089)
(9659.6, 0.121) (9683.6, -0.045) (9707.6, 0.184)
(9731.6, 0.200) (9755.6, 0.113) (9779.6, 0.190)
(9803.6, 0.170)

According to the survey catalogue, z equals 1.013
